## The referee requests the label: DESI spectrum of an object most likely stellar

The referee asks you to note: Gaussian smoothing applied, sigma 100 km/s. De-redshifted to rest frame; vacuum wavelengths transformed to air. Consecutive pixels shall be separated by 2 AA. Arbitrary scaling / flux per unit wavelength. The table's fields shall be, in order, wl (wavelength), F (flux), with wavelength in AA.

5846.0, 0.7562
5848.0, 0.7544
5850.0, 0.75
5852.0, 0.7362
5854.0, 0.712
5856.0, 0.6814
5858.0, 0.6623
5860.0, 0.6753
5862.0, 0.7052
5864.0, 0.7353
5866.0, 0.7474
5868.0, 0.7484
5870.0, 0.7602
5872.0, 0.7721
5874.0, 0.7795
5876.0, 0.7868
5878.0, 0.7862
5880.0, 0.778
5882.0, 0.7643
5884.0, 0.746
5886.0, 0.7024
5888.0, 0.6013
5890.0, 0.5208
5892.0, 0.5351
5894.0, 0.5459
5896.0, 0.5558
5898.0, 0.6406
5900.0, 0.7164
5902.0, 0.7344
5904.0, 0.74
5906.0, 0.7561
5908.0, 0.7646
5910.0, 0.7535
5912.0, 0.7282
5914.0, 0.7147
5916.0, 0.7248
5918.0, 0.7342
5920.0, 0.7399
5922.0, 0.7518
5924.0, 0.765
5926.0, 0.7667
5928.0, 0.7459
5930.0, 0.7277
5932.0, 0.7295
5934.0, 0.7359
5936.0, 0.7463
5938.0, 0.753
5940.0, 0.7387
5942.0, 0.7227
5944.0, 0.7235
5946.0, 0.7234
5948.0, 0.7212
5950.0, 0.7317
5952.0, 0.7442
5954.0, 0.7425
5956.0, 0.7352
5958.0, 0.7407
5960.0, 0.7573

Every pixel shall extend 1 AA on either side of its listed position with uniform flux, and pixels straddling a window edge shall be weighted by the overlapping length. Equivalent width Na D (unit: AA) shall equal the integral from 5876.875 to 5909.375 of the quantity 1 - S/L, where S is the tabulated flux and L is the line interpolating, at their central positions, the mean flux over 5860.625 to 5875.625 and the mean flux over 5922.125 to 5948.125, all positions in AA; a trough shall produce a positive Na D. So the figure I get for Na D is 2.8 AA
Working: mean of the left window 0.749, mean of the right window 0.739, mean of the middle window 0.682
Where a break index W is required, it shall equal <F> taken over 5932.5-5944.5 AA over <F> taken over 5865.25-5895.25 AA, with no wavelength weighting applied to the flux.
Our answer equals 1.05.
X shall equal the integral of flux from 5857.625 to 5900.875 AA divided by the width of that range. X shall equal 0.694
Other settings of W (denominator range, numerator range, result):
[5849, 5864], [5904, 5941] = 1.05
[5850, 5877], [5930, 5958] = 1.00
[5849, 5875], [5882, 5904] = 0.88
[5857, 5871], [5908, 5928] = 1.03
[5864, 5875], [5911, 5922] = 0.96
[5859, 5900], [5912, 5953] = 1.06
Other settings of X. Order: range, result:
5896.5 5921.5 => 0.726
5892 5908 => 0.667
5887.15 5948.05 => 0.705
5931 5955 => 0.734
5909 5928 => 0.742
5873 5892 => 0.709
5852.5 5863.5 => 0.692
